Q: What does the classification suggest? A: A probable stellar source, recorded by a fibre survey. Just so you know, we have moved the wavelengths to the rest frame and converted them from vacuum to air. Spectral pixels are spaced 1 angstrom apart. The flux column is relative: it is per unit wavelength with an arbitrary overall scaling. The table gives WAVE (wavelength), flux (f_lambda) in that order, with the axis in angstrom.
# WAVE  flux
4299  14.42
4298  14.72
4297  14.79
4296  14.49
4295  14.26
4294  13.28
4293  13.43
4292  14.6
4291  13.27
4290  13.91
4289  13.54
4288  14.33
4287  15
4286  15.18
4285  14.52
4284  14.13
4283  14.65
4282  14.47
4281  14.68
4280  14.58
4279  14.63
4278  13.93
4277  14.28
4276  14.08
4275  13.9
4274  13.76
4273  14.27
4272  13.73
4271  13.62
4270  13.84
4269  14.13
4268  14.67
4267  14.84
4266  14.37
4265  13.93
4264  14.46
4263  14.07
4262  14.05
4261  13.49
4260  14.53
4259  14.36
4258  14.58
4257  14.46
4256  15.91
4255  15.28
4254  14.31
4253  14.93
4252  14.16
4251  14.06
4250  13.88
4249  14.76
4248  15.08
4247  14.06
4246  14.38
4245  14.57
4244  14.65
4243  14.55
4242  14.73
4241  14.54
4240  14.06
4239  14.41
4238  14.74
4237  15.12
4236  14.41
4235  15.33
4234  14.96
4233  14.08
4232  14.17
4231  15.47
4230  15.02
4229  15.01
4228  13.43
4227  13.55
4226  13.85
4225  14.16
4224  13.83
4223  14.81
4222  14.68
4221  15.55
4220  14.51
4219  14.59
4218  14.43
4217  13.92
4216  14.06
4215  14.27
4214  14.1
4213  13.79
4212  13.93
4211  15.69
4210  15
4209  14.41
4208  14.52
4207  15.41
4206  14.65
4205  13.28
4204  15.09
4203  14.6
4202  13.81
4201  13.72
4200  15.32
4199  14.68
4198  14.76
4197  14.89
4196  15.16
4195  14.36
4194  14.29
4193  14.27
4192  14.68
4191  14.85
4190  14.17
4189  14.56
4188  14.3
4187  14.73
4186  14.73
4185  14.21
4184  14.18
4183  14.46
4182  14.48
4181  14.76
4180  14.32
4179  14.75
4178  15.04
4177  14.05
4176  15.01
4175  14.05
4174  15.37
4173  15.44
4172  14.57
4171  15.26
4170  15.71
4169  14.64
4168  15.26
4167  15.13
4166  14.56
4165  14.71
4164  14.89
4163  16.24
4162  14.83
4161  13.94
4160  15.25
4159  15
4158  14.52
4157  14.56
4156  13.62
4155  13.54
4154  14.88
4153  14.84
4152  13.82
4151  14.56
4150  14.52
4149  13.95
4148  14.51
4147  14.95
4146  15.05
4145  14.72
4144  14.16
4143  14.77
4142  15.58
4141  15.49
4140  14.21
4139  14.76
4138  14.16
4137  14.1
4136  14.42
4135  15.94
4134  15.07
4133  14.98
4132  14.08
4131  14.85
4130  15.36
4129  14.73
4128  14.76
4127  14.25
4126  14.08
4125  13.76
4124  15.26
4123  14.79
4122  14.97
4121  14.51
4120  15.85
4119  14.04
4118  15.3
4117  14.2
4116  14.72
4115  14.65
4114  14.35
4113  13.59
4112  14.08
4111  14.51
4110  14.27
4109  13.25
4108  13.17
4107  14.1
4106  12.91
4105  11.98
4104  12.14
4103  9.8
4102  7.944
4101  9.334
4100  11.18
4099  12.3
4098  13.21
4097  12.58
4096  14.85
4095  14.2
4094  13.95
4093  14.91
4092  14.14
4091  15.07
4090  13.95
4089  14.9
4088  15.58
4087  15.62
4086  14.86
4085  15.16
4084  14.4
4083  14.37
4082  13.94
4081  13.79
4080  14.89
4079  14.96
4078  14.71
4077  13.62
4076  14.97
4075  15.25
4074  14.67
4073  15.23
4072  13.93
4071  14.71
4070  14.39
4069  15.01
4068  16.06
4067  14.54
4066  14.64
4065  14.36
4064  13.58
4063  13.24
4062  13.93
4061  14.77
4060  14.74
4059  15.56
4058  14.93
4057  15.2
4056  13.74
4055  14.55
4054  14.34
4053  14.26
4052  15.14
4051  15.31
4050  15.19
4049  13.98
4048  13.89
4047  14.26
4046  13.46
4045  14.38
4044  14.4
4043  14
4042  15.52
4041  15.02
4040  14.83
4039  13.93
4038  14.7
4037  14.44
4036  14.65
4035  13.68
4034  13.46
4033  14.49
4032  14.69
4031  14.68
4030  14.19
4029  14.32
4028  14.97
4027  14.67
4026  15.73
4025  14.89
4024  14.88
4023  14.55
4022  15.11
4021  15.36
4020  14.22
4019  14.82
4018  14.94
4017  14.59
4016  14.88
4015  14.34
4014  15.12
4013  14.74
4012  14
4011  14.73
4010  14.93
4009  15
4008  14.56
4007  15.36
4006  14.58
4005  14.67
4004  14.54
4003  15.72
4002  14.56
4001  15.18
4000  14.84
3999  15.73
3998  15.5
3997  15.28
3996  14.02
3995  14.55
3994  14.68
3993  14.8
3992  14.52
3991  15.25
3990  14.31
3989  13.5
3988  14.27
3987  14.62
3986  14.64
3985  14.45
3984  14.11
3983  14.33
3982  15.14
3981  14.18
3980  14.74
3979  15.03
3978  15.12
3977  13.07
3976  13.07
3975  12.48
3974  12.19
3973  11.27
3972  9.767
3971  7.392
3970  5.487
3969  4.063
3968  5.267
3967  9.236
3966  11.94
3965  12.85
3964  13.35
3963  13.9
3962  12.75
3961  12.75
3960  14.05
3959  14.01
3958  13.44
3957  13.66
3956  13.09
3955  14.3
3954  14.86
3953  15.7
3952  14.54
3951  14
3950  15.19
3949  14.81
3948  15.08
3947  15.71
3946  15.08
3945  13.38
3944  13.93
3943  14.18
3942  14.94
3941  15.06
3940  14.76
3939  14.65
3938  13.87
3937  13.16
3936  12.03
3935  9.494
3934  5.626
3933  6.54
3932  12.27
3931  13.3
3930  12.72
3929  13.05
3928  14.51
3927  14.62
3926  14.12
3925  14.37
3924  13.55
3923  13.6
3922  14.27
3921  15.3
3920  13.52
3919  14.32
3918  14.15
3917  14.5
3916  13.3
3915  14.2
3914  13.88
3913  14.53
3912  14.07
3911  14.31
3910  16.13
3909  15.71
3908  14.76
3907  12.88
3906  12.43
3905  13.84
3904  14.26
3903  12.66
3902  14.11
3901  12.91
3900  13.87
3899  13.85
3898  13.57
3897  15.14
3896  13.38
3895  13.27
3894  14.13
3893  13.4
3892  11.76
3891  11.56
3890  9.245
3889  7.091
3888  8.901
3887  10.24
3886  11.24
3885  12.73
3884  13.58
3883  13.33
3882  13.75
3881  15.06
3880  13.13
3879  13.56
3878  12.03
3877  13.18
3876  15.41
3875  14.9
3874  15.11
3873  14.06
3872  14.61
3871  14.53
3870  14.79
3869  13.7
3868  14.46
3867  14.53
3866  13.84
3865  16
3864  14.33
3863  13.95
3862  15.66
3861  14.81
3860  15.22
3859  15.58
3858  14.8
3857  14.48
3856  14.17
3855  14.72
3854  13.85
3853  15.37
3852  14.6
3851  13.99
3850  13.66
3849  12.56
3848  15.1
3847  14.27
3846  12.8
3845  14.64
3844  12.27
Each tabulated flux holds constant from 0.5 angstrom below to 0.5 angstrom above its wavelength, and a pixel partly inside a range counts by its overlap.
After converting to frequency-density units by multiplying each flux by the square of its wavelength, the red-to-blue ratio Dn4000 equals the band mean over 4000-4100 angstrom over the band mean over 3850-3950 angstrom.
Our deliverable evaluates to 1.1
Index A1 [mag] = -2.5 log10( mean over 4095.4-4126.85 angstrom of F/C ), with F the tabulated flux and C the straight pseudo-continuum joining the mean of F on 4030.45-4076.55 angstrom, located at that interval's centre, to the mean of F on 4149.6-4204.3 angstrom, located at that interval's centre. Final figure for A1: 0.09 mag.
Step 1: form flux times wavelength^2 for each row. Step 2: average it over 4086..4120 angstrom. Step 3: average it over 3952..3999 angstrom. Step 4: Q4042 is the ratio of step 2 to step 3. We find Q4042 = 1.10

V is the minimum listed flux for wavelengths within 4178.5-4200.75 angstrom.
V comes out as 14.17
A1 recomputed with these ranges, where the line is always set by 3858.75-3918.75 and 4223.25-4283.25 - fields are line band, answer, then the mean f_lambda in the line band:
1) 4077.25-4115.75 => 0.03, 13.6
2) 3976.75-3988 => -0.05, 14.5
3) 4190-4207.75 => -0.02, 14.6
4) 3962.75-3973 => 0.43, 9.31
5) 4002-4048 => -0.05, 14.6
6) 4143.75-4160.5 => -0.02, 14.5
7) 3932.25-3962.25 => 0.02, 13.5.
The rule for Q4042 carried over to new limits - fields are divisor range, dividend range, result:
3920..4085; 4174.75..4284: 1.15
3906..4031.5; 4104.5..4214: 1.16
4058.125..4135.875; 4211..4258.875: 1.09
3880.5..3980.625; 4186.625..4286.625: 1.29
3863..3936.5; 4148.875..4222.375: 1.26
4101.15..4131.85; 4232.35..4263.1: 1.12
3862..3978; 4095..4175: 1.20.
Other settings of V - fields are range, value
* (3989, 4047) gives 13.46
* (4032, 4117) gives 7.944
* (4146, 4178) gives 13.54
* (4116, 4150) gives 13.76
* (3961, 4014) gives 4.063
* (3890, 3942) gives 5.626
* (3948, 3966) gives 11.94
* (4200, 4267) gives 13.28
